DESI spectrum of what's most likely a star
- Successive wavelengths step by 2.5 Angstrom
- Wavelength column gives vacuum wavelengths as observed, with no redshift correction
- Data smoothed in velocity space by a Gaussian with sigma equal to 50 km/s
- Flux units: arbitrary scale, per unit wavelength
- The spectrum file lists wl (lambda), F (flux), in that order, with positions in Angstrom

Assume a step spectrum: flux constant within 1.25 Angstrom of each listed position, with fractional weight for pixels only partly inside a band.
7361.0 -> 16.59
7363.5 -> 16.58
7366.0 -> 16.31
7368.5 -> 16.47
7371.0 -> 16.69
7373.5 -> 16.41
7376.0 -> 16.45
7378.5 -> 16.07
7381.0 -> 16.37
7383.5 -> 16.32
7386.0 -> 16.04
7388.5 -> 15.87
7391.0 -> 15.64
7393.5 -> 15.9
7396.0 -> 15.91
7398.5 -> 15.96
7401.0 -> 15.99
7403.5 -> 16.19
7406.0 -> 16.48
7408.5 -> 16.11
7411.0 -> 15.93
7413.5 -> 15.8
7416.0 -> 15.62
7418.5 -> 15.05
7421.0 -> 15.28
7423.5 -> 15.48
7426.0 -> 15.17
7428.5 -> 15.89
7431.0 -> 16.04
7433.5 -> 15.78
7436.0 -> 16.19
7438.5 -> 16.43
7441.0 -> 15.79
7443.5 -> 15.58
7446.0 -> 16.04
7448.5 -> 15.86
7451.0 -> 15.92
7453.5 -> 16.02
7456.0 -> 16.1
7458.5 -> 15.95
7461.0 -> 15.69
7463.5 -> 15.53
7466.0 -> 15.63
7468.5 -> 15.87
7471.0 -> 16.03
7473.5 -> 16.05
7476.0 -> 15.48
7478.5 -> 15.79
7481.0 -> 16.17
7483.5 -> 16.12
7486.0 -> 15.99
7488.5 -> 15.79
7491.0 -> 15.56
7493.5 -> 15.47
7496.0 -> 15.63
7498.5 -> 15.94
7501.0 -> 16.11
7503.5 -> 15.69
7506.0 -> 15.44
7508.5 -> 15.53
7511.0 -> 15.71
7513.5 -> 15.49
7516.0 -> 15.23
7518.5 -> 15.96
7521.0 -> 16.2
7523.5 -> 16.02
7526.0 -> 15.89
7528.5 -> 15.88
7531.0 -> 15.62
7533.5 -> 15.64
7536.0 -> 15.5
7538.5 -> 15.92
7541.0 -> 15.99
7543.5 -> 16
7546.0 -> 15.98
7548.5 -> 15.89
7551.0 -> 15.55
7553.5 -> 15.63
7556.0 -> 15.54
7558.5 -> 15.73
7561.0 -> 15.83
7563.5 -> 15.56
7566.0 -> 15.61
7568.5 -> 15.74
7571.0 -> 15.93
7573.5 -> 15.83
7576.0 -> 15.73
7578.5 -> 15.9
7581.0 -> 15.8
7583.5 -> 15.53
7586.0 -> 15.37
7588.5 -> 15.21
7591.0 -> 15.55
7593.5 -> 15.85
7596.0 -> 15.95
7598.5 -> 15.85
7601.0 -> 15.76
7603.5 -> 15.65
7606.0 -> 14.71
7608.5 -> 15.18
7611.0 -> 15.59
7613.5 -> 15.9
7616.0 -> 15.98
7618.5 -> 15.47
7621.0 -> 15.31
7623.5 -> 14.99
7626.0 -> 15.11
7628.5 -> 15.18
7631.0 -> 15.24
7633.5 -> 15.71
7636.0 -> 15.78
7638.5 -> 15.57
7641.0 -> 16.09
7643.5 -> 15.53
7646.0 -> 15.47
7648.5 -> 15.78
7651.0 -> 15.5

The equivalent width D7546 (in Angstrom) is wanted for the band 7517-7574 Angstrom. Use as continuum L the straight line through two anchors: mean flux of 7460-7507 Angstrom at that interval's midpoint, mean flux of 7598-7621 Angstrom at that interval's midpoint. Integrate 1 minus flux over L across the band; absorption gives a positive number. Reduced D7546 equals -0.5 Angstrom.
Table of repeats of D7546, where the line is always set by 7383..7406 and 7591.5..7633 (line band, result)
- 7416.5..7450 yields 0.4 Angstrom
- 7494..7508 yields 0.0 Angstrom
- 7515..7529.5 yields -0.2 Angstrom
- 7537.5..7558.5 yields -0.2 Angstrom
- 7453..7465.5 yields 0.0 Angstrom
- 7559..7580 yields -0.2 Angstrom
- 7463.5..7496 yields 0.0 Angstrom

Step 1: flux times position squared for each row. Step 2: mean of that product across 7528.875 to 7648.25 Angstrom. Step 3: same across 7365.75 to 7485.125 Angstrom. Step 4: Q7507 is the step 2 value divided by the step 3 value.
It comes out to 1.0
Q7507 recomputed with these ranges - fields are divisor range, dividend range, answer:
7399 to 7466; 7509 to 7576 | 1.02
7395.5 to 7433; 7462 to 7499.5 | 1.02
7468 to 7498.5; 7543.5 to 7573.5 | 1.01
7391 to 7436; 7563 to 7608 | 1.04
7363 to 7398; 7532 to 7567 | 1.02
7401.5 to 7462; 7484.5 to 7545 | 1.02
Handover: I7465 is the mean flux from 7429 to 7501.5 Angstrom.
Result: 15.9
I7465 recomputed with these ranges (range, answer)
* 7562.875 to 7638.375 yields 15.6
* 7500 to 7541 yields 15.7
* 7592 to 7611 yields 15.6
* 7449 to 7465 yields 15.9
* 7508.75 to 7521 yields 15.7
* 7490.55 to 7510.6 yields 15.7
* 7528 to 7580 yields 15.8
